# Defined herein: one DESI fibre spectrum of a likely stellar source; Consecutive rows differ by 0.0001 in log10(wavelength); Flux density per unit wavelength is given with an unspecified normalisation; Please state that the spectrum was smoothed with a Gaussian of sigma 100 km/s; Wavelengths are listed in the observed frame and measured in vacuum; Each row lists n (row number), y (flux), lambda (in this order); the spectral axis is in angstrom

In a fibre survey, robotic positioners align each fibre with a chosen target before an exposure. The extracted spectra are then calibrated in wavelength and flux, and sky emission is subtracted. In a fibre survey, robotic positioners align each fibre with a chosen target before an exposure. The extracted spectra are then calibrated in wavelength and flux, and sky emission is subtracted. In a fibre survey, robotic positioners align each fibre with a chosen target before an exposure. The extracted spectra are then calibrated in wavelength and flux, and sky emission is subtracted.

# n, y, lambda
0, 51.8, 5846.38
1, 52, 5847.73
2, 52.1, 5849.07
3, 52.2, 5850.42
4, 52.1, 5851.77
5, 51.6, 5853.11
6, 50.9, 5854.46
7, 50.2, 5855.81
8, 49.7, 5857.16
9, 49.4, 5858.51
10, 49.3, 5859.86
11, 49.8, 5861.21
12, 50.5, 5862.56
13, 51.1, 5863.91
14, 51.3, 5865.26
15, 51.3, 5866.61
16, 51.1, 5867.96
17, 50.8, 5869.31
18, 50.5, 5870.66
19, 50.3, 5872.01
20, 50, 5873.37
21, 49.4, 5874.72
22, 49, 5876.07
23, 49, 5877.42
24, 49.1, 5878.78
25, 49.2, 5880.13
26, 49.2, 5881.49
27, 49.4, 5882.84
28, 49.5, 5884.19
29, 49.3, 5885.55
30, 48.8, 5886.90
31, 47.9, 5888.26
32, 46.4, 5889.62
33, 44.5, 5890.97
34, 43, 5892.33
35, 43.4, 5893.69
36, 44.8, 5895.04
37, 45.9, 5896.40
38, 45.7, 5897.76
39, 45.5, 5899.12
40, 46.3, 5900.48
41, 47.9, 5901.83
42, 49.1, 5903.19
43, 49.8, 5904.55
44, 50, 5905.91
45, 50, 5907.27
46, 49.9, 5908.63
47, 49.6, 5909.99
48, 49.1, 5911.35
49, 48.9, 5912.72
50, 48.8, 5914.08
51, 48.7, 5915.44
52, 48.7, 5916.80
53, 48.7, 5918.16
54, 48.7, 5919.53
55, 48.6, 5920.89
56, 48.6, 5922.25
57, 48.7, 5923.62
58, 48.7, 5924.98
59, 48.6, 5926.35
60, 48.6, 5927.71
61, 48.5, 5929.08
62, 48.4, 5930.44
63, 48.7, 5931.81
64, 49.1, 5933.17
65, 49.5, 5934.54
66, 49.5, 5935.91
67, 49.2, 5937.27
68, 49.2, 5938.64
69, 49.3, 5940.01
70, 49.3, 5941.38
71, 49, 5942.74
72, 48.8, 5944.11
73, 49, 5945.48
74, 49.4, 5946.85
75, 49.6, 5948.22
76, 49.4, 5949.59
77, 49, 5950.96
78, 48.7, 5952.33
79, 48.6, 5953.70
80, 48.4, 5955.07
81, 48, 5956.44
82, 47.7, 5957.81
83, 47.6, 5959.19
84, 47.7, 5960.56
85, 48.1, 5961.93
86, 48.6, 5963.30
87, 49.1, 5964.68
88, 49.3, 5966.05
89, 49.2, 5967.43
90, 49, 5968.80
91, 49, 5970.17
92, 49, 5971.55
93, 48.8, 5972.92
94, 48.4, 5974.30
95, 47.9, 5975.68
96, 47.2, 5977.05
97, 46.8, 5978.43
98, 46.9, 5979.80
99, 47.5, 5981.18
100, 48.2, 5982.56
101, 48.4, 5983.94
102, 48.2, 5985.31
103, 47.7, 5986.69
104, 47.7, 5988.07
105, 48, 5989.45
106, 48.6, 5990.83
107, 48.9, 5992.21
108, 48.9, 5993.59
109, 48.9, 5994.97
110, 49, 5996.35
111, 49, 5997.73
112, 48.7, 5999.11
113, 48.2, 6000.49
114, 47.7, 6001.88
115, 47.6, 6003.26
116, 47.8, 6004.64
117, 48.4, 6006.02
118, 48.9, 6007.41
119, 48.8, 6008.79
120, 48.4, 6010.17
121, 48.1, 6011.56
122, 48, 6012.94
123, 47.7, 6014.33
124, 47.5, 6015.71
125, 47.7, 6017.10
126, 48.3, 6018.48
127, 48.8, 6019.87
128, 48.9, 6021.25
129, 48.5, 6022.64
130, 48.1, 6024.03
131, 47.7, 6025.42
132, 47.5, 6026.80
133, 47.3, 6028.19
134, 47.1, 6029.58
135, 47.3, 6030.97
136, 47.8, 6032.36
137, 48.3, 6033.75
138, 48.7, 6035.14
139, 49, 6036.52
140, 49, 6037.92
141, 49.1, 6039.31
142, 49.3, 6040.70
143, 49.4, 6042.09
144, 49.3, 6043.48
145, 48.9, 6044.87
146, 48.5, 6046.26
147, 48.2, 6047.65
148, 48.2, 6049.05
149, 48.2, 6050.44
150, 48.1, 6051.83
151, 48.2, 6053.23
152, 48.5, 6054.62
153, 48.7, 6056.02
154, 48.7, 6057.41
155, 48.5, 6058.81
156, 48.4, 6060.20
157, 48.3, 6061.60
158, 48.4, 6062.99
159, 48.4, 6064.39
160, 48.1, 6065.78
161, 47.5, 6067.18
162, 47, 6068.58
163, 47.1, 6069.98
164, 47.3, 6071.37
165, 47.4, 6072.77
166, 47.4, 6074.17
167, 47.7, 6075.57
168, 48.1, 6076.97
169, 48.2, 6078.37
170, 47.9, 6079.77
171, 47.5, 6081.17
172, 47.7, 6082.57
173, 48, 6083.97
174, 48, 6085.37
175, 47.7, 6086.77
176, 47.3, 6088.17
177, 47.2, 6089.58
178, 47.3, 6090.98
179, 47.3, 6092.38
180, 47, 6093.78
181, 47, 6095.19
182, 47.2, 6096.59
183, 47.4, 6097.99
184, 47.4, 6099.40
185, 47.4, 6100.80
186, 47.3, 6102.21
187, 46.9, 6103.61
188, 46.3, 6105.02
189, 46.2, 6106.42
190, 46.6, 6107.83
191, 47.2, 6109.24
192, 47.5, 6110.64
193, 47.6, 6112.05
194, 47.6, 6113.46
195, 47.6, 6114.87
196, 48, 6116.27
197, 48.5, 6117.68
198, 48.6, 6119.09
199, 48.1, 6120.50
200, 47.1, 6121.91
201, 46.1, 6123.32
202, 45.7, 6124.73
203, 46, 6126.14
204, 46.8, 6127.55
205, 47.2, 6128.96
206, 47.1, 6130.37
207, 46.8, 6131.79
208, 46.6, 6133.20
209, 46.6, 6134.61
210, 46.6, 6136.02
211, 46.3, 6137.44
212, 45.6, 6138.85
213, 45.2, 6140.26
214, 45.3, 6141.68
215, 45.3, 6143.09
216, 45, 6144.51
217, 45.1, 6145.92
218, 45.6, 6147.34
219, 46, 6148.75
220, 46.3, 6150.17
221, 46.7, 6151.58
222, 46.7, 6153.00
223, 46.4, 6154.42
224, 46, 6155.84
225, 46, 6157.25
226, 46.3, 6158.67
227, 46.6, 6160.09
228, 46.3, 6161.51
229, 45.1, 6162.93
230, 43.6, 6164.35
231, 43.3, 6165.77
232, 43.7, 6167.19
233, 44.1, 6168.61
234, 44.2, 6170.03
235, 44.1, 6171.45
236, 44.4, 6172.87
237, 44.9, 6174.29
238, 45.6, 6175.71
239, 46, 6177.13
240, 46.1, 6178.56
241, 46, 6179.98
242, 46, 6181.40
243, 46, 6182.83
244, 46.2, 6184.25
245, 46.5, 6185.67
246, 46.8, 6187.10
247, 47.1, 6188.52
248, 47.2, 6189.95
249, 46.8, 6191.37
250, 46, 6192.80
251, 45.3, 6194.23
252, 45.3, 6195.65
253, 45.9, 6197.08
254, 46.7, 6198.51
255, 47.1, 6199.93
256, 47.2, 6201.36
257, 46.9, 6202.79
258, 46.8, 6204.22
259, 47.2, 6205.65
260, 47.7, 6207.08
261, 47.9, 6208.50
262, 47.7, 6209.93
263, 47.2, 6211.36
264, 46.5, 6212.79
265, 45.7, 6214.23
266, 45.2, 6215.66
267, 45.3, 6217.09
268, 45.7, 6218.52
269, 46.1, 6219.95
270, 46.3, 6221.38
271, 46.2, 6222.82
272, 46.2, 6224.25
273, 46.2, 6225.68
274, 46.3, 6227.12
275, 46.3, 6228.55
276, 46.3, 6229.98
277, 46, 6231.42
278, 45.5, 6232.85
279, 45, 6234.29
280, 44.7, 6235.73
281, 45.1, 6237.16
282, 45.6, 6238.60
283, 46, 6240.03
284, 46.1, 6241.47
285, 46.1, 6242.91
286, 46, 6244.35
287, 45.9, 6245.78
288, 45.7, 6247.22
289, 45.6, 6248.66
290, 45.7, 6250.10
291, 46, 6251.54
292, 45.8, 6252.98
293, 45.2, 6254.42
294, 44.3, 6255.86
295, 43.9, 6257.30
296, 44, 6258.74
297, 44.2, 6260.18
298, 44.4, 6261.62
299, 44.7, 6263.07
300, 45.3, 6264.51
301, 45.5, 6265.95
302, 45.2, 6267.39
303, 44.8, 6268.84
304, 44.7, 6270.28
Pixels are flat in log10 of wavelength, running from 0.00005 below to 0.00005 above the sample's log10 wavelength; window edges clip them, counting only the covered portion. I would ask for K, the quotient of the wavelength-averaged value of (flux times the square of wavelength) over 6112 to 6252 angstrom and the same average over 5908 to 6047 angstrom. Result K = 1.0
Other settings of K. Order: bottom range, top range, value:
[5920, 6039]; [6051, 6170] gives 1.01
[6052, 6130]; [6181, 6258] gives 1.01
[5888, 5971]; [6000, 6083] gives 1.03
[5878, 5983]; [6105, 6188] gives 1.02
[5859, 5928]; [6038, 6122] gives 1.05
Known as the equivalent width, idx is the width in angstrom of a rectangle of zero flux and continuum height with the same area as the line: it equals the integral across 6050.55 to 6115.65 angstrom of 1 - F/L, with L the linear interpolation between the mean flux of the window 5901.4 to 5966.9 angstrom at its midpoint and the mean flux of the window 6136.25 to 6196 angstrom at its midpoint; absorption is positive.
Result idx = -1.1 angstrom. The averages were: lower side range 48.9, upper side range 45.7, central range 47.6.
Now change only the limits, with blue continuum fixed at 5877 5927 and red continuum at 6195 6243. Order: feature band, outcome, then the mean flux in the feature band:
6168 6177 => 0.4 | 44.7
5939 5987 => -0.8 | 48.5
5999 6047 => -1.0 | 48.3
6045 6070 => -0.6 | 48.2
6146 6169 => 0.5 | 45.5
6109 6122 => -0.3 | 47.8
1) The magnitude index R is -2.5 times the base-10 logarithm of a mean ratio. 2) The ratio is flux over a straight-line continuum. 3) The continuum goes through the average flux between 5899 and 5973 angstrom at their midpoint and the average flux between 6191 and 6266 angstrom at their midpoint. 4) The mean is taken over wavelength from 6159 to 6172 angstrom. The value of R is 0.046 mag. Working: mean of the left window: 48.8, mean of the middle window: 44.6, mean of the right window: 45.9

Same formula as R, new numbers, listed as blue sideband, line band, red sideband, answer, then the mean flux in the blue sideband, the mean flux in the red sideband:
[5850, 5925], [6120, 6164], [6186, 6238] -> 0.02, 48.9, 46.3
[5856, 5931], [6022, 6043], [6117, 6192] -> -0.02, 48.7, 46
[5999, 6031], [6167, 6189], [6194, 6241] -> 0.02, 48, 46.2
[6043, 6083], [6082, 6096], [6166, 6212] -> 0.01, 48.1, 46.1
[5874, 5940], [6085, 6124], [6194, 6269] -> -0.01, 48.3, 45.8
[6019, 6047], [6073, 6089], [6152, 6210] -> 0.00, 48.4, 46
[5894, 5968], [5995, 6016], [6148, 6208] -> -0.01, 48.6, 45.9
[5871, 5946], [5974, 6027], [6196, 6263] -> -0.01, 48.4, 45.9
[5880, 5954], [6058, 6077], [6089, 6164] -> -0.02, 48.4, 46.7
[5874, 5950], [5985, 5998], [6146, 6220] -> -0.02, 48.4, 46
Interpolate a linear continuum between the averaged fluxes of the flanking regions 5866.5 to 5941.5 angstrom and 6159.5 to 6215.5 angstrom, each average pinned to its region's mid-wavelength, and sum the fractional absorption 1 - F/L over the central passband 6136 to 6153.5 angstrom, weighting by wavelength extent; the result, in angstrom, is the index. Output 0.2 angstrom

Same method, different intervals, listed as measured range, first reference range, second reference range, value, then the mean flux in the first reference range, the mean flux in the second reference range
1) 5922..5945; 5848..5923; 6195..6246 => -0.2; 49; 46.2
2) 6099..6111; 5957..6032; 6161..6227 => 0.0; 48.2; 46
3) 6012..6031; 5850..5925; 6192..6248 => 0.0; 48.9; 46.2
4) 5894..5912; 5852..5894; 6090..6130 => 0.4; 49.3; 47.2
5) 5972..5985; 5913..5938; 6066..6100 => 0.1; 48.8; 47.5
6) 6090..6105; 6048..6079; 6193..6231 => 0.1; 48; 46.4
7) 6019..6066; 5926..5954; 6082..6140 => -0.5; 49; 47.1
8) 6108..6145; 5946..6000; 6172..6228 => 0.2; 48.4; 46.3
